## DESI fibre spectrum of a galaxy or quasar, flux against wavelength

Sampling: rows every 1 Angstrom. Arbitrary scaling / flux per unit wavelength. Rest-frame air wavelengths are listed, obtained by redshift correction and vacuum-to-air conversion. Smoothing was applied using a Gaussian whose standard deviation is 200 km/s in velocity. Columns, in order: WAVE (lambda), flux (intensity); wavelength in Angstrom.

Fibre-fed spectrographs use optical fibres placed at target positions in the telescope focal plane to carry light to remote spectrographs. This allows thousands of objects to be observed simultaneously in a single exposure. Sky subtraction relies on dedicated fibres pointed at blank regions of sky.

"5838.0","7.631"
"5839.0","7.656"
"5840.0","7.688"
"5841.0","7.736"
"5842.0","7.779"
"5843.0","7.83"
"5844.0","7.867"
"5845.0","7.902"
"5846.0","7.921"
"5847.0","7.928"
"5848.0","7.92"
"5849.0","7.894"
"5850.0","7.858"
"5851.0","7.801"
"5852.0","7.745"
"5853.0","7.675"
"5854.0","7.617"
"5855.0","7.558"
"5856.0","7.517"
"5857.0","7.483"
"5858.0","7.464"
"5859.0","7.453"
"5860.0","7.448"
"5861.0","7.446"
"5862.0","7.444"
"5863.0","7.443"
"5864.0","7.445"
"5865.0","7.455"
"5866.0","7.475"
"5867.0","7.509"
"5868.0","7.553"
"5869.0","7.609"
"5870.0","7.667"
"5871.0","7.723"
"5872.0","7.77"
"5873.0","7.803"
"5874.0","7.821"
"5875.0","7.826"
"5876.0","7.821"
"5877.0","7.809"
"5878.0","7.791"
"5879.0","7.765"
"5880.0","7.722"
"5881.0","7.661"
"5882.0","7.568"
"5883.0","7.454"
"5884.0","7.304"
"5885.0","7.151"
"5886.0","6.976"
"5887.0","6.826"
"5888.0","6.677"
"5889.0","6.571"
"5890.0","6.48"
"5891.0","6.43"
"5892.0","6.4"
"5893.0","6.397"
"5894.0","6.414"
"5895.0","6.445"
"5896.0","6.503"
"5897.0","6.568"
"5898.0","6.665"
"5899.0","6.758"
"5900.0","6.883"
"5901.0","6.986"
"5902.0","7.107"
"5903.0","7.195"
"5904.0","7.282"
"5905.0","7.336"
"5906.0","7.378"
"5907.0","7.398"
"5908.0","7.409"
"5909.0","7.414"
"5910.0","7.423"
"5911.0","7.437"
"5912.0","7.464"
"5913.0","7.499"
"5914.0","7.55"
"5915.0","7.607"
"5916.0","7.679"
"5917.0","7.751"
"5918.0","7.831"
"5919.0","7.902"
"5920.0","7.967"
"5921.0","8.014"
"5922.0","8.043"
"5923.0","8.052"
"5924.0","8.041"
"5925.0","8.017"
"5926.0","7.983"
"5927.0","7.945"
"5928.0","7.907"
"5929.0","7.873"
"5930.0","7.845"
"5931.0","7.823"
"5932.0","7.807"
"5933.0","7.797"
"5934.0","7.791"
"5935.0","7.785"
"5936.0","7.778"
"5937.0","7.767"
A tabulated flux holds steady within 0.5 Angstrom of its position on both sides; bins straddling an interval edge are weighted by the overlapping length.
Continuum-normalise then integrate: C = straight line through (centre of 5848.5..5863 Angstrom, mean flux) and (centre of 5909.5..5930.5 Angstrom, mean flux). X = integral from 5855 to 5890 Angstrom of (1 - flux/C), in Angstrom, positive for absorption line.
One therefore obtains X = 0.8 Angstrom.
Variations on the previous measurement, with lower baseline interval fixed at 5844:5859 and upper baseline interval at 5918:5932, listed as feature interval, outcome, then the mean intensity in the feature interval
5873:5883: 0.08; 7.74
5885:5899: 2.24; 6.59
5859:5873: 0.41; 7.54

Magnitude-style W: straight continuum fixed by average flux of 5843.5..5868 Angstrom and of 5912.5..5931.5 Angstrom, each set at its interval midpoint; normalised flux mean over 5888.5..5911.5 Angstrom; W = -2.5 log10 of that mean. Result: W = 0.13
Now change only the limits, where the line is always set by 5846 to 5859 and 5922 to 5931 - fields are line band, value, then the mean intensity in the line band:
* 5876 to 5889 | 0.06 mag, 7.38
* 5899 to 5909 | 0.10 mag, 7.21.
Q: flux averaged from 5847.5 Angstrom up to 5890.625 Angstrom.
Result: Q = 7.51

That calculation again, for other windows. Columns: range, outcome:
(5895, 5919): 7.26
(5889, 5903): 6.64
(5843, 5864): 7.67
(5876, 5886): 7.56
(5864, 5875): 7.64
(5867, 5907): 7.19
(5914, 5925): 7.88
